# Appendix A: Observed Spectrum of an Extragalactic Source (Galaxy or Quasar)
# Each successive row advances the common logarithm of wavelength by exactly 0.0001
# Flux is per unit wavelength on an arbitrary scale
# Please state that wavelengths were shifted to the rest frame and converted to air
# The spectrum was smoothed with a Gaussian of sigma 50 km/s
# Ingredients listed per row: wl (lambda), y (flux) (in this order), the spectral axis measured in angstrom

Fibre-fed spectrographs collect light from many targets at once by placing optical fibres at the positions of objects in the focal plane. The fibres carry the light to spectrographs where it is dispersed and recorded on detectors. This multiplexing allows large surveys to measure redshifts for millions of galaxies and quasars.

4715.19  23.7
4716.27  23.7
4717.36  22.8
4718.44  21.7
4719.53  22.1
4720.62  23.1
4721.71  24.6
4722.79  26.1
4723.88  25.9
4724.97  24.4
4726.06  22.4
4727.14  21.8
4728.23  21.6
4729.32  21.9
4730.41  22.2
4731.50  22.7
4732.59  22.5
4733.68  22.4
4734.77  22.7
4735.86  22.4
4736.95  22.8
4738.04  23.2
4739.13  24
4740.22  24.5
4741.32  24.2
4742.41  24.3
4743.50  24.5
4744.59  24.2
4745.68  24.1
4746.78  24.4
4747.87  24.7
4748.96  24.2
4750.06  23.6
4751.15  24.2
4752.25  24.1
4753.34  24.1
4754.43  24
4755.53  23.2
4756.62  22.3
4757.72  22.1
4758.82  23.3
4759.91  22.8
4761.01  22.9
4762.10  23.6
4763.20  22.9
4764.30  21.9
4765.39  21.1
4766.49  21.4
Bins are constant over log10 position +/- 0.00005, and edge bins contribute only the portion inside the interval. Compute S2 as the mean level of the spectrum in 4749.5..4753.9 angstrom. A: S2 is 24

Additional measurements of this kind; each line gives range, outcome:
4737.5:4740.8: 23.9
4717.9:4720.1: 21.9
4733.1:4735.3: 22.5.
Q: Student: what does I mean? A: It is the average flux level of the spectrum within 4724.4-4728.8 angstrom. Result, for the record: 22.6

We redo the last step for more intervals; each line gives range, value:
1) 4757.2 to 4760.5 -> 22.7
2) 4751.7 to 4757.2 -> 23.5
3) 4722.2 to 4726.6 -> 24.7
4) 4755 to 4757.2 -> 22.7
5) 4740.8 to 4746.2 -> 24.3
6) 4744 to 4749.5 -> 24.3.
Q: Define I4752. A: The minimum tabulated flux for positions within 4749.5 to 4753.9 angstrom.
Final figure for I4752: 23.6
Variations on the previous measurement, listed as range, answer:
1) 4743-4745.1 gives 24.2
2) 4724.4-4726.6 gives 22.4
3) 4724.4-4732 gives 21.6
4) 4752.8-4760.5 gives 22.1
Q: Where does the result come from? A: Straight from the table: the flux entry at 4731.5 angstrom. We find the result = 22.7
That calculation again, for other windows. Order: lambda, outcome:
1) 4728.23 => 21.6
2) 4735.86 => 22.4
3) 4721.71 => 24.6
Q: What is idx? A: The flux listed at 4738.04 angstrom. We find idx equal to 23.2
